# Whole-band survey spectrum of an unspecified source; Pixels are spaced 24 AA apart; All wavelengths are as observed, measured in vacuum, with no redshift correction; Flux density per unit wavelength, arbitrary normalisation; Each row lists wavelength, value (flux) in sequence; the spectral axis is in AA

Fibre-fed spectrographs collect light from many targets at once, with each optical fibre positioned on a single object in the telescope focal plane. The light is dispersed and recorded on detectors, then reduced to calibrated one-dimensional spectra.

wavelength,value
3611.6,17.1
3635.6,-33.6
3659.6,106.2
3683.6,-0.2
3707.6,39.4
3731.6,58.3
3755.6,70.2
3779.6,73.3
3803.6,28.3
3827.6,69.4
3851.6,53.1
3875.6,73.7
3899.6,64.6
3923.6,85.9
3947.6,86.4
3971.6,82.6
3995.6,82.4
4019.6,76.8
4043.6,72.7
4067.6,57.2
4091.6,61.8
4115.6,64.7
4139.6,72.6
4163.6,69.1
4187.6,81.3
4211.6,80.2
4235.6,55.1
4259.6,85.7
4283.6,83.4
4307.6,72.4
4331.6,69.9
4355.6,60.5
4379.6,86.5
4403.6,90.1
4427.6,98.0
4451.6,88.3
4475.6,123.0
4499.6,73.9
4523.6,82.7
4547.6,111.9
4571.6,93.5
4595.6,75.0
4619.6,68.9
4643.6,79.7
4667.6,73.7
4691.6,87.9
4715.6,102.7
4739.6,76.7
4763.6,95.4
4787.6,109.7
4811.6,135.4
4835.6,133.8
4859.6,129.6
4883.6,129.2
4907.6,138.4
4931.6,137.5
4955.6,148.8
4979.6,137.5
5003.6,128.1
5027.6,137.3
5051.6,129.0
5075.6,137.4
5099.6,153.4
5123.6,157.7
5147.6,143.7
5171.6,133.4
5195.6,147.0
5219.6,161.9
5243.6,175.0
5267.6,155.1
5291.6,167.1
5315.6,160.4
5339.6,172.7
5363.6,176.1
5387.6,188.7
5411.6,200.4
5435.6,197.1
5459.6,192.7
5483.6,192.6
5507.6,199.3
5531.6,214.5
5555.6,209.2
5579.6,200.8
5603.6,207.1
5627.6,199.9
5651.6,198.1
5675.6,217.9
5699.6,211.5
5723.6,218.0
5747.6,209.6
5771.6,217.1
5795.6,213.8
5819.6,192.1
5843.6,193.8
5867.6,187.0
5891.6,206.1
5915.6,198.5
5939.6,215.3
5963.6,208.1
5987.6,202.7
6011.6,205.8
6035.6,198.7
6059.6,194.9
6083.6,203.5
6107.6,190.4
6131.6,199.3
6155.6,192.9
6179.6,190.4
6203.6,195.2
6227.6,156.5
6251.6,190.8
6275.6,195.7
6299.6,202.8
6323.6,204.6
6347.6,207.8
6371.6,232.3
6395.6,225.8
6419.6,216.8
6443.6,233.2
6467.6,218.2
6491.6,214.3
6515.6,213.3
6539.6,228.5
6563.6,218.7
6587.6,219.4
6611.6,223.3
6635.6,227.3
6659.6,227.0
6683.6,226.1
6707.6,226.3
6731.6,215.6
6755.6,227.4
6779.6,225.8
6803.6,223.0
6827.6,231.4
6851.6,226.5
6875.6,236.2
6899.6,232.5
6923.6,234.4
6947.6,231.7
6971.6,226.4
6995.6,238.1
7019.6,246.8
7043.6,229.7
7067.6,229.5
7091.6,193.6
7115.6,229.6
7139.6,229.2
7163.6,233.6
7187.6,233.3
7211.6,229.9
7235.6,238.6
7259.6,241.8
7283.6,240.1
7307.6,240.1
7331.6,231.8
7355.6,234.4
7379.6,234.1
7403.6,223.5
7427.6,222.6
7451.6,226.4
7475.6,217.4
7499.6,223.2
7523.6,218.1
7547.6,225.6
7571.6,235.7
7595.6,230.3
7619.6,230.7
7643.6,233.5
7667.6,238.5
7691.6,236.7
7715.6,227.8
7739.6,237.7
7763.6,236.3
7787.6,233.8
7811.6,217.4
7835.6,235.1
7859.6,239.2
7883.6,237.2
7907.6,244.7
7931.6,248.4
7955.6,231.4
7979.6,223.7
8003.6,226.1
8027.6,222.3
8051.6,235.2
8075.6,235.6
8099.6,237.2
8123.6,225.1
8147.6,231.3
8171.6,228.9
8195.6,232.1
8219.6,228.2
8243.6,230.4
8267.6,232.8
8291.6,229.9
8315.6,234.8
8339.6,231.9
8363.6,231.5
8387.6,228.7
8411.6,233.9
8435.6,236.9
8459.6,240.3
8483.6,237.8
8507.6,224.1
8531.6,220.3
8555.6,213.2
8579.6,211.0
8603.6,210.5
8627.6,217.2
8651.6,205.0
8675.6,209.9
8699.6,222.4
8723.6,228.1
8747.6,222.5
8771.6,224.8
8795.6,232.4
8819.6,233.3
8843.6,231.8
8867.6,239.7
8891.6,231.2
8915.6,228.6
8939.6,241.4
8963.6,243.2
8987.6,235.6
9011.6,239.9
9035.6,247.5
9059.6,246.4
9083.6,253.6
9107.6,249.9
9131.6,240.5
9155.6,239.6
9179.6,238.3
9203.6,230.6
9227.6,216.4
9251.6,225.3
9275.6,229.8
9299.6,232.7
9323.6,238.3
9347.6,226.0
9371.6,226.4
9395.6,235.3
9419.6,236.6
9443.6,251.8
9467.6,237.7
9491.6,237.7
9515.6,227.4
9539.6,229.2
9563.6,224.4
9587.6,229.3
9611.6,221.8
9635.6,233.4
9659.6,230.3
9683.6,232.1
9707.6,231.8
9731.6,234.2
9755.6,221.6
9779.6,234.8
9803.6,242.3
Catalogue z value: 0.203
